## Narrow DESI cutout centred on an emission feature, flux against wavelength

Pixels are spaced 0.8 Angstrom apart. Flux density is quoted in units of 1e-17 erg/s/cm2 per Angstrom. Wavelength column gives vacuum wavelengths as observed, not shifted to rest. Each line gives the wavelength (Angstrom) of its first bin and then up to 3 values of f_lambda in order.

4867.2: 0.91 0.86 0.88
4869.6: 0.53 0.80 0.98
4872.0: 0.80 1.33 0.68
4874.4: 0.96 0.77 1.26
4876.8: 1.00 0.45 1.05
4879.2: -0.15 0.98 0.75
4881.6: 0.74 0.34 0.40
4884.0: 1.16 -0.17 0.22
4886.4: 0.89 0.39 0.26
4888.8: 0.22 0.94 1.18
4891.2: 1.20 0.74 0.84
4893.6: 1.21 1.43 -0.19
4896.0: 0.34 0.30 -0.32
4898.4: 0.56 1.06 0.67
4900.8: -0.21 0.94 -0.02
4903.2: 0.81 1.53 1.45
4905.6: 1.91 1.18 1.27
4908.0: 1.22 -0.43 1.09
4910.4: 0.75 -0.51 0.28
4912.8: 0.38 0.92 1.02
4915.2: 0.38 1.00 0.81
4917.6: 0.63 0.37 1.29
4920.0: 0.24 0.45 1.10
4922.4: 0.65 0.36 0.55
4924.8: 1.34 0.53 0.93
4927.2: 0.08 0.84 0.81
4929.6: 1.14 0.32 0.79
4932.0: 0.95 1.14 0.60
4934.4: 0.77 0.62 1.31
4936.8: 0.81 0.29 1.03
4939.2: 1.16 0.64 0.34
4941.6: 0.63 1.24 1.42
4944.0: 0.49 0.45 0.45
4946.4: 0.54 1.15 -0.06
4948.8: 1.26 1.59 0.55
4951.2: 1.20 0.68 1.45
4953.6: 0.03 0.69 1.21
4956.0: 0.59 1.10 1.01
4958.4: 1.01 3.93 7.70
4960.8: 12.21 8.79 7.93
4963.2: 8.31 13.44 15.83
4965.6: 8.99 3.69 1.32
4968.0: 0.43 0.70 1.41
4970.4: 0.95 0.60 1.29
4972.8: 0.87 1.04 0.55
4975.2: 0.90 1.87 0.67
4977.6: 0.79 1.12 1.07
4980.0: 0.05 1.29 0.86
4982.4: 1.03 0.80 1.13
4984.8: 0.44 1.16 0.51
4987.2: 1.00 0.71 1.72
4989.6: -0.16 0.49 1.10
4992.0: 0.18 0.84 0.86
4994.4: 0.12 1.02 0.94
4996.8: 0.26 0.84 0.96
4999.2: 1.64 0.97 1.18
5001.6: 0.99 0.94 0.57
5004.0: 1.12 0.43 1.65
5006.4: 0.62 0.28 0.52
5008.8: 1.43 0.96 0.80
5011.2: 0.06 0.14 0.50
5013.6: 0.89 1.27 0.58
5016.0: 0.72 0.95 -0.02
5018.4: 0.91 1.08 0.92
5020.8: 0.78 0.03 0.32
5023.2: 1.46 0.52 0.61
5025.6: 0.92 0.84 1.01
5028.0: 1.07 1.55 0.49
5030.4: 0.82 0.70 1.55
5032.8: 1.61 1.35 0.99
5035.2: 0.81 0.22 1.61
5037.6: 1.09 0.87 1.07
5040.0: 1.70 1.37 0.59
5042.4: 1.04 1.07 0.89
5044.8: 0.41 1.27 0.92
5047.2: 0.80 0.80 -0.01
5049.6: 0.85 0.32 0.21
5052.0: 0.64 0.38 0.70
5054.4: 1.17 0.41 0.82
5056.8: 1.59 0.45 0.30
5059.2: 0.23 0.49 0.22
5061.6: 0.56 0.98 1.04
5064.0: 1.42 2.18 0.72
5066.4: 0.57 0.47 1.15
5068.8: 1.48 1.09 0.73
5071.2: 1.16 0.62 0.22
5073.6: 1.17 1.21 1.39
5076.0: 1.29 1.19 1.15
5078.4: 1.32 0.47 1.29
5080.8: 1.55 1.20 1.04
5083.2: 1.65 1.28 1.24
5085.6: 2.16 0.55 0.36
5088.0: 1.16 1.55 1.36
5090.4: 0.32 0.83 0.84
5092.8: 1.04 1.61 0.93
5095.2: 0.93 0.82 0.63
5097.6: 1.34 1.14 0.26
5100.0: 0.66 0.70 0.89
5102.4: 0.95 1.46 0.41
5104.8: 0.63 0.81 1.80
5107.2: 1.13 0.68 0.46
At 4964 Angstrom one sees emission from [O II] 3727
